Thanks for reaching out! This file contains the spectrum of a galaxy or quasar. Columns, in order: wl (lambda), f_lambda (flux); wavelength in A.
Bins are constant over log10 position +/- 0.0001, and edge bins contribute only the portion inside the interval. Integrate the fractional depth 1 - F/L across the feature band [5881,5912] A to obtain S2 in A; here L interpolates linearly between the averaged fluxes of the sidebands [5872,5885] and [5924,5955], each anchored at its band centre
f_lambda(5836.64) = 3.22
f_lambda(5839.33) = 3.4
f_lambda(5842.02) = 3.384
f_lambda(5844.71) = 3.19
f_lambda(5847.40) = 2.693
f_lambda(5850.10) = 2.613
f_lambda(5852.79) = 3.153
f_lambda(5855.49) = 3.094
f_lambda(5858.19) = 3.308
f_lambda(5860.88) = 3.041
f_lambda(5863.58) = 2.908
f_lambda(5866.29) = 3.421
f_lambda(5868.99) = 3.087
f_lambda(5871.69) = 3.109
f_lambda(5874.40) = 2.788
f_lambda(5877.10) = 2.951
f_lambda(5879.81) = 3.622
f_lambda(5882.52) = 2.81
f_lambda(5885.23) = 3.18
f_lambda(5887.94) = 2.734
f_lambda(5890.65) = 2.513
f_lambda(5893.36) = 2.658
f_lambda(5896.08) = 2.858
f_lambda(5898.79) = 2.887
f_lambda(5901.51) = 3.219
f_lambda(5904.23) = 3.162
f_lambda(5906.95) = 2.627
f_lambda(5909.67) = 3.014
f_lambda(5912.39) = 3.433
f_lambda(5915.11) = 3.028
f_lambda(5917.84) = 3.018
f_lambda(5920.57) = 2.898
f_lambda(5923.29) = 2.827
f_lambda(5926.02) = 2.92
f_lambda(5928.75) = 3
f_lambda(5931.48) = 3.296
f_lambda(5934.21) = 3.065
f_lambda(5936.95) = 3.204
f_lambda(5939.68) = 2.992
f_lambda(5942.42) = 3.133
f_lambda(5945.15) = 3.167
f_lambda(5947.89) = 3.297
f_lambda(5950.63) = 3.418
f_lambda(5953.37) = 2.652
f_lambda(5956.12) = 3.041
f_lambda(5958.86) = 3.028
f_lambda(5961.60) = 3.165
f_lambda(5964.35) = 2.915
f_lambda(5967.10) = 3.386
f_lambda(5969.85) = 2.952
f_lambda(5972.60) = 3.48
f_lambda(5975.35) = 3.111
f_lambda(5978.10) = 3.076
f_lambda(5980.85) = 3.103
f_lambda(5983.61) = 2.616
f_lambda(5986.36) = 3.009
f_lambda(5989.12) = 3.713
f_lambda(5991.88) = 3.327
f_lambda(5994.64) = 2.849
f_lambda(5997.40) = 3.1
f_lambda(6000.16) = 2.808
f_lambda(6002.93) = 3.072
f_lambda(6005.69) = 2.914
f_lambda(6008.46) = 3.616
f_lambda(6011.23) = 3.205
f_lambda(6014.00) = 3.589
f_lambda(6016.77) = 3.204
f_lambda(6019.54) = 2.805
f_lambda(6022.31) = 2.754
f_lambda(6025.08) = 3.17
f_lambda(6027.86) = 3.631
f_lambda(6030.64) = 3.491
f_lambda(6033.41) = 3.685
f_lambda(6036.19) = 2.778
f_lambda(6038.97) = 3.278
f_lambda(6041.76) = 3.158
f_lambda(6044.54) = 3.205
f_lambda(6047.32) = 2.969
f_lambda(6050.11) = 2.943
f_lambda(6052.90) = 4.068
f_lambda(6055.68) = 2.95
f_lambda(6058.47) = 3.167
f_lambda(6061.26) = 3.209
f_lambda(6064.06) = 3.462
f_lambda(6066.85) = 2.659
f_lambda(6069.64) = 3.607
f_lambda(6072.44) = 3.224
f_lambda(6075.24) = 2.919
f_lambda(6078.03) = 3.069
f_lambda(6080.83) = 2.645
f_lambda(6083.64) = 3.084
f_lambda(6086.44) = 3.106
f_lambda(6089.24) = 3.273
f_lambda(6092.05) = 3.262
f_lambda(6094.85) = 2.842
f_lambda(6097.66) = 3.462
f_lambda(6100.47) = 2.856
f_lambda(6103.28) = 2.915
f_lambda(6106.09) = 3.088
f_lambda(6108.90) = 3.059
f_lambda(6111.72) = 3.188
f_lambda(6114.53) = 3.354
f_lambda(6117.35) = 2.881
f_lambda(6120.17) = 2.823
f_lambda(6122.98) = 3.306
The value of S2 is 1.7 A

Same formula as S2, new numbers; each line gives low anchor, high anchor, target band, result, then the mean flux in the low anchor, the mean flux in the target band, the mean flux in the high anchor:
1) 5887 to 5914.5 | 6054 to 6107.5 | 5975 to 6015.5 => -1.72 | 2.92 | 3.14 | 3.1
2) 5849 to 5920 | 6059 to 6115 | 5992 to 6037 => -1.49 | 3.01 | 3.18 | 3.11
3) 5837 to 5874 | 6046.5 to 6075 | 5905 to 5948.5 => 1.21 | 3.1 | 3.06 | 3.22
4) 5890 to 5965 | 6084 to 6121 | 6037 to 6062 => -1.12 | 3.02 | 3.21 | 3.09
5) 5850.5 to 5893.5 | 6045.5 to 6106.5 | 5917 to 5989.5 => -0.43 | 3.02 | 3.08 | 3.13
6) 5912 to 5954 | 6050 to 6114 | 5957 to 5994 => -0.45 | 3.08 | 3.14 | 3.14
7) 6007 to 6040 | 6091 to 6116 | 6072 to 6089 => 0.77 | 3.27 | 3.01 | 3.11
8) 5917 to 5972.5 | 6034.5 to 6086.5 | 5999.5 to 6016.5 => -0.59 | 3.08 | 3.22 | 3.13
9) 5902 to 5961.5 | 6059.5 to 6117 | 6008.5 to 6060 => -2.36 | 3.06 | 3.24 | 3.11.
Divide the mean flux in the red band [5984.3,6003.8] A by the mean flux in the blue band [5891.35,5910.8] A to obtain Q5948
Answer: 1.07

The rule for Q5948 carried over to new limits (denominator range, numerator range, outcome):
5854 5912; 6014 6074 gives 1.07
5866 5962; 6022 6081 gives 1.06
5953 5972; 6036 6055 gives 1.05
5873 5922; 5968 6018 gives 1.06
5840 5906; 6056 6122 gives 1.03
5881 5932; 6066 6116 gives 1.05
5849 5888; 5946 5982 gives 1.02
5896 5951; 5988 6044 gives 1.04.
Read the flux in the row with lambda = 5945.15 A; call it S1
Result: 3.167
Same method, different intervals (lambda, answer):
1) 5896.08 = 2.858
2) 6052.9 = 4.068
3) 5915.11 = 3.028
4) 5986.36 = 3.009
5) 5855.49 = 3.094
